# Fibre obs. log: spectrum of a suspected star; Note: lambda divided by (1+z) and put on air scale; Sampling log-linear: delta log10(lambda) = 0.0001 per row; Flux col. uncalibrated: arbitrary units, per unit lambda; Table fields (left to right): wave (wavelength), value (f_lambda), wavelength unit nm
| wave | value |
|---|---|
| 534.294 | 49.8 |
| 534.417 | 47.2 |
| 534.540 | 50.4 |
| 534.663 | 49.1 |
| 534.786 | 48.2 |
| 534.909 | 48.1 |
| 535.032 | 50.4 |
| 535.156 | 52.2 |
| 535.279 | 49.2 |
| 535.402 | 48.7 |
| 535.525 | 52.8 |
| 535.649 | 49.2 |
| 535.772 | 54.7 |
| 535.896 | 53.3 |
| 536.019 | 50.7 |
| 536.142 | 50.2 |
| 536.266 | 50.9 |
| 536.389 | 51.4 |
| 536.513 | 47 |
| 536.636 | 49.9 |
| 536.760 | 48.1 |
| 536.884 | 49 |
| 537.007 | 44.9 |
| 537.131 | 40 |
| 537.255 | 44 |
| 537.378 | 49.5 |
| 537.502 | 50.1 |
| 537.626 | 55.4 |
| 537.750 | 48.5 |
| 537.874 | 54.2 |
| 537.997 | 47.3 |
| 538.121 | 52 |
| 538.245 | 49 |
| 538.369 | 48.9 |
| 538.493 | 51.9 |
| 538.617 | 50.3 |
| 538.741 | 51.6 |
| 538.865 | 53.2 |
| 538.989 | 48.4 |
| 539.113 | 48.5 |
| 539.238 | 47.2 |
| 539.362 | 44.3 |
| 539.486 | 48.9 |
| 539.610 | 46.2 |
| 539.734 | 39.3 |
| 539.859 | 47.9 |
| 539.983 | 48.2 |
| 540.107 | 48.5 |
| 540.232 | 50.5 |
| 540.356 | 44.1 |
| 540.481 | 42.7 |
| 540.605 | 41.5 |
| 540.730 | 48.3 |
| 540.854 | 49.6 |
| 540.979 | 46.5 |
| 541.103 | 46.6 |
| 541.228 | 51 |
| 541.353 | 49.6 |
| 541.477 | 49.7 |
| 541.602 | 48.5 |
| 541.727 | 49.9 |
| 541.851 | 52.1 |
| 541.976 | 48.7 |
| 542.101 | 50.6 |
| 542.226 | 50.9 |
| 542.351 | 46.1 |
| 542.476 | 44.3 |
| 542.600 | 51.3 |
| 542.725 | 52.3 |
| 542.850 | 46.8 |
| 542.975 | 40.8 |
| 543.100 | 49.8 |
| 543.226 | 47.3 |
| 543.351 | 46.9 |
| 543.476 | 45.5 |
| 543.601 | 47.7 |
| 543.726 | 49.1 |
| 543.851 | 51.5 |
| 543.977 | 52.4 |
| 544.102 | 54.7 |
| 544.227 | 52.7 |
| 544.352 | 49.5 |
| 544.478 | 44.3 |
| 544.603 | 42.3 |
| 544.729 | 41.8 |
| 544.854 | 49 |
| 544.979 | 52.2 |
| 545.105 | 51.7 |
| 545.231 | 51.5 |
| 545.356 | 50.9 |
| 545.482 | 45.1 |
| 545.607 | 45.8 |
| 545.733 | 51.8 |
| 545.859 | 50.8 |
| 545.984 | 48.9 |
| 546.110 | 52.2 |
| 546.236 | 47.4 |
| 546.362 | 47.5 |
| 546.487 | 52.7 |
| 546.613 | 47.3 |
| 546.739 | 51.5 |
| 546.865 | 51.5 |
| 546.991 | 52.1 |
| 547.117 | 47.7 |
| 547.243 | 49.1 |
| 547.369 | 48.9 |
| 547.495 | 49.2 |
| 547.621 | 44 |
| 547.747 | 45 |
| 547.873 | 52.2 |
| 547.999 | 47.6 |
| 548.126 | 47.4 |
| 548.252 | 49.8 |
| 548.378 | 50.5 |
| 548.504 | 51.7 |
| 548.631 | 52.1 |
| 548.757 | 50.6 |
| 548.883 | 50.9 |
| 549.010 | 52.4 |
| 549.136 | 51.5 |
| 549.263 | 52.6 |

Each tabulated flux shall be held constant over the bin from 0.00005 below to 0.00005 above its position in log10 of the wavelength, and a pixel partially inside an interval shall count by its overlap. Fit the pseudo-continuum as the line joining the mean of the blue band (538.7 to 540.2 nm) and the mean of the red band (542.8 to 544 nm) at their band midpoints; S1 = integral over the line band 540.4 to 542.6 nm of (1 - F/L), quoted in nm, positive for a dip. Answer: -0.02 nm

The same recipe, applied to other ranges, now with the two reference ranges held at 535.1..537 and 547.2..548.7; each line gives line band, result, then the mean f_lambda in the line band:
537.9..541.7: 0.139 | 48.1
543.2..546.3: 0.025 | 48.9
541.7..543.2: 0.031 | 48.6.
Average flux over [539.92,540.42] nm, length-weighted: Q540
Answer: 47.8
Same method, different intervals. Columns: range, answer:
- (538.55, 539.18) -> 50.3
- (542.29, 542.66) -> 47.3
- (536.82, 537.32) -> 44.6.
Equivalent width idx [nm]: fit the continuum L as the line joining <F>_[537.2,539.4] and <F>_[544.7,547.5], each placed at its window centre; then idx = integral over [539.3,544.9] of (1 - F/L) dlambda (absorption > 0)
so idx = 0.21 nm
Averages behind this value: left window 49.8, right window 49.5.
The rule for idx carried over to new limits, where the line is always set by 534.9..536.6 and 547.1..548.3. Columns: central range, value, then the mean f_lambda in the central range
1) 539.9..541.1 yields 0.07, 46.7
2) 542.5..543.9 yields 0.03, 48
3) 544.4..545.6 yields 0.03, 47.6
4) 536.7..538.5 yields 0.05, 48.8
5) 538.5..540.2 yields 0.06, 48.1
